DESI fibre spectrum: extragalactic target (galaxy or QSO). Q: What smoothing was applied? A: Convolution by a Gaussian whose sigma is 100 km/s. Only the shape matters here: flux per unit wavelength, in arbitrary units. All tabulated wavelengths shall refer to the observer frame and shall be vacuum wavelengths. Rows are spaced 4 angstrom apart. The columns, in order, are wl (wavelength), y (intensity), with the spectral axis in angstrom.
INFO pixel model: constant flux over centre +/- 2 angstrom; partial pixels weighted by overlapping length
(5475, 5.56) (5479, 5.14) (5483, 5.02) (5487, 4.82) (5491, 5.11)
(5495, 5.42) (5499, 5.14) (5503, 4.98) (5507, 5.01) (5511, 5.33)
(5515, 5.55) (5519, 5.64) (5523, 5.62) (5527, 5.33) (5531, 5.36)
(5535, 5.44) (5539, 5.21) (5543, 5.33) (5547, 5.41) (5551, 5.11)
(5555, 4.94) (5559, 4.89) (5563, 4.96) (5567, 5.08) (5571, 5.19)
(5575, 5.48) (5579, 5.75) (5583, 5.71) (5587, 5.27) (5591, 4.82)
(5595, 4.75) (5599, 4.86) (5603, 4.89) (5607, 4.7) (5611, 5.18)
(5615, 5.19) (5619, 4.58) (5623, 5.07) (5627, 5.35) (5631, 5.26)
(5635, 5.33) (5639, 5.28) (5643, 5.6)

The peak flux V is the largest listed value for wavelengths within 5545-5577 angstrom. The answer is 5.48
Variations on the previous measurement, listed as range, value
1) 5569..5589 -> 5.75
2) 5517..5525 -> 5.64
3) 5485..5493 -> 5.11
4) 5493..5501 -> 5.42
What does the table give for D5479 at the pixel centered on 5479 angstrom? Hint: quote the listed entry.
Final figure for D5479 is 5.14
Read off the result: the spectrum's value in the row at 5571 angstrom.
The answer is 5.19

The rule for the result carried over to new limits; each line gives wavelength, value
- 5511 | 5.33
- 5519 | 5.64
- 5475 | 5.56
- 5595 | 4.75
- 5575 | 5.48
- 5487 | 4.82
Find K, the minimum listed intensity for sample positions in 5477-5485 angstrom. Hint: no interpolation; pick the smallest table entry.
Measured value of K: 5.02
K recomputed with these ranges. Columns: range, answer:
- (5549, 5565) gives 4.89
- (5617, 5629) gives 4.58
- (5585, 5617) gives 4.7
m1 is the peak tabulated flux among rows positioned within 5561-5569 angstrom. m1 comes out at 5.08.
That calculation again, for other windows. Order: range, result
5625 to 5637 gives 5.35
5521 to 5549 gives 5.62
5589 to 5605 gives 4.89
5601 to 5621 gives 5.19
